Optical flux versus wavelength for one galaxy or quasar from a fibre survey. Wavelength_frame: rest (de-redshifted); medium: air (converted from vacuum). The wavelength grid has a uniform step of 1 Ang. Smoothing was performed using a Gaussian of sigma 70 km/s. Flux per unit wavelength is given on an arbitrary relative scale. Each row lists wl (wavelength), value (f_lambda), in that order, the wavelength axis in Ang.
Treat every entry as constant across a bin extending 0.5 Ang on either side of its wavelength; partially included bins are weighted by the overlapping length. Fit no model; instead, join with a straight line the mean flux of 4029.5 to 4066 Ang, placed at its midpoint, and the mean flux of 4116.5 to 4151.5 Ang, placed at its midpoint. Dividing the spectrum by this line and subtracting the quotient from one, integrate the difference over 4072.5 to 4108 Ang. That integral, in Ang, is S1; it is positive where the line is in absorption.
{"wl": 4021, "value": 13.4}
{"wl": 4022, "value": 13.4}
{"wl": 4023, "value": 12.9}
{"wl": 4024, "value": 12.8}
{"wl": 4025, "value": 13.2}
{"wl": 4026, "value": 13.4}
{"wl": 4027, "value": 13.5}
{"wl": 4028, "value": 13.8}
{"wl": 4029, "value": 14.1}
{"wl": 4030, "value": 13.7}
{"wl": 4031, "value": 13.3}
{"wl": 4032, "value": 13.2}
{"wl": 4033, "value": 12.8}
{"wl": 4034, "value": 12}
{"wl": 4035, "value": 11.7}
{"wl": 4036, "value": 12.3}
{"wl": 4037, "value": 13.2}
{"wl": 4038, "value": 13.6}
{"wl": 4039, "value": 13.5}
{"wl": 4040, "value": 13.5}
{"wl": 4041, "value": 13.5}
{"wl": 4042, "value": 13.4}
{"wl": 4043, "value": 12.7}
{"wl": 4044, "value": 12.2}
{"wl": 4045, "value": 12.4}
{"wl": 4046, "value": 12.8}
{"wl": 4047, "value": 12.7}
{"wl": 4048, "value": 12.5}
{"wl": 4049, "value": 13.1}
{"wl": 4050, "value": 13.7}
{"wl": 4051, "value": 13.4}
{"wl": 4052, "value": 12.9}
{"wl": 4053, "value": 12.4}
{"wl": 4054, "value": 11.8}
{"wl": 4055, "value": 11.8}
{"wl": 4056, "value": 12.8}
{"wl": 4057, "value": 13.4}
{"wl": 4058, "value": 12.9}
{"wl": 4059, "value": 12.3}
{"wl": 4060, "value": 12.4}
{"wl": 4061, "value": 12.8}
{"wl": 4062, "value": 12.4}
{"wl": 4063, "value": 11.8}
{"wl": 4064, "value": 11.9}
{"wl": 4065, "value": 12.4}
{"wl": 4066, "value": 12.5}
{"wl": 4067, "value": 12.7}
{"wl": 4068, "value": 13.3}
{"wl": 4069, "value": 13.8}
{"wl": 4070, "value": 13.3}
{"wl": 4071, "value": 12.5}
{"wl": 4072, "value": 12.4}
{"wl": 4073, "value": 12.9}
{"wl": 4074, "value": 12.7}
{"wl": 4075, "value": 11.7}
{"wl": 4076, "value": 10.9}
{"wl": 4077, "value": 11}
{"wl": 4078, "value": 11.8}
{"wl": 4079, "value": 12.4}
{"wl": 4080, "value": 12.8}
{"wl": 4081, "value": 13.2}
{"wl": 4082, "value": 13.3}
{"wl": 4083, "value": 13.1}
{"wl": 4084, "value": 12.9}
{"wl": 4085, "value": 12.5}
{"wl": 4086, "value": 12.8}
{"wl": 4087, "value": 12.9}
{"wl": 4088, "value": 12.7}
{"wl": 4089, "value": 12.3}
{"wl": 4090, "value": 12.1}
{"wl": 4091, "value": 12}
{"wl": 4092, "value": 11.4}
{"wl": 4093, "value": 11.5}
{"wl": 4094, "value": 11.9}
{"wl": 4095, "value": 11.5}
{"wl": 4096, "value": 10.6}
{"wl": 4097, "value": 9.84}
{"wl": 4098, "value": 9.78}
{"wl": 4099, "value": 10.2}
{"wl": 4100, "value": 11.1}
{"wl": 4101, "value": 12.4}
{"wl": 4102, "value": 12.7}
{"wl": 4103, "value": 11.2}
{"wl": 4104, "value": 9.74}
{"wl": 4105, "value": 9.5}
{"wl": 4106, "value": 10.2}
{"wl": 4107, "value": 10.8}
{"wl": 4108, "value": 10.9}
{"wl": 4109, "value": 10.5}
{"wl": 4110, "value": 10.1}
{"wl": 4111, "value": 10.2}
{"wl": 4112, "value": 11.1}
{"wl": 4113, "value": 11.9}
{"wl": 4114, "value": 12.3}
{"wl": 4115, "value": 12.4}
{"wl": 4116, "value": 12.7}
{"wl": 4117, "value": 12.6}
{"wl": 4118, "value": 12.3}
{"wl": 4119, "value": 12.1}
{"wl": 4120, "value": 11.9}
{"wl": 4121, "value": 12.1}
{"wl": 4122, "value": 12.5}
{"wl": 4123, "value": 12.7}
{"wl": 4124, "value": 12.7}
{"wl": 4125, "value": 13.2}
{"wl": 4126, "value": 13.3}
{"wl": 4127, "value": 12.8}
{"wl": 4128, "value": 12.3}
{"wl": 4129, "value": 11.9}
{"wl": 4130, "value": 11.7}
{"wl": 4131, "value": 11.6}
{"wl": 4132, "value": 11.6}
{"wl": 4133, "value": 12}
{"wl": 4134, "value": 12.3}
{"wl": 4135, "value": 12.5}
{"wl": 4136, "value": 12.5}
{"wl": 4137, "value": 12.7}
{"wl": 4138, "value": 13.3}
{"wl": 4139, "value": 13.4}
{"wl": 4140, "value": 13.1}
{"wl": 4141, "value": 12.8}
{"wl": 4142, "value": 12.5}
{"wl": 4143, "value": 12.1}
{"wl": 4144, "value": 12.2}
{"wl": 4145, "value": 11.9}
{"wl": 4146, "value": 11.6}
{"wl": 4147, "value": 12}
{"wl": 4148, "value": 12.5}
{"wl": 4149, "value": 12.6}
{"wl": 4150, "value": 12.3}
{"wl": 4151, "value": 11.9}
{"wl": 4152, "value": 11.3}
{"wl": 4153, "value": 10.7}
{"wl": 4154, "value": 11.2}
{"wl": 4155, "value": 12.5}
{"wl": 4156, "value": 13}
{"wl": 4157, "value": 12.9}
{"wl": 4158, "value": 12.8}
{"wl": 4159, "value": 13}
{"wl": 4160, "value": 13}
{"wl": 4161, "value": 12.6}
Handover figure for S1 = 2.43 Ang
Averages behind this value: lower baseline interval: 12.8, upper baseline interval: 12.4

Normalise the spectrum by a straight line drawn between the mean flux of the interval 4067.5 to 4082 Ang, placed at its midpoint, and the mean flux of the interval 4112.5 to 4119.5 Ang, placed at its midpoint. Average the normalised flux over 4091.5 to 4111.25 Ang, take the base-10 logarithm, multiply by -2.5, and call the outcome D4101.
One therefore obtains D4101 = 0.15 mag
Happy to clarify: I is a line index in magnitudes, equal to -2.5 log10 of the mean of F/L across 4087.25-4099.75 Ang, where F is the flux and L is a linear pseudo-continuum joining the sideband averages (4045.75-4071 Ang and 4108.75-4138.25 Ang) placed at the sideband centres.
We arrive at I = 0.10 mag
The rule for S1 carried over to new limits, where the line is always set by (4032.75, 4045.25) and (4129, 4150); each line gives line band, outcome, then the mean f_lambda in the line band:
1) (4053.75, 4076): 0.3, 12.5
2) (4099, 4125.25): 1.9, 11.6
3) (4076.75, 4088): 0.0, 12.6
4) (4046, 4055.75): 0.1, 12.7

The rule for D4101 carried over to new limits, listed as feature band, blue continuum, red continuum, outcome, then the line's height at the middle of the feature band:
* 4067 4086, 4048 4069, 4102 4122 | -0.03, 12.2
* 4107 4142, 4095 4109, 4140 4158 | -0.07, 11.4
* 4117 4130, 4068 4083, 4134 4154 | -0.01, 12.4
